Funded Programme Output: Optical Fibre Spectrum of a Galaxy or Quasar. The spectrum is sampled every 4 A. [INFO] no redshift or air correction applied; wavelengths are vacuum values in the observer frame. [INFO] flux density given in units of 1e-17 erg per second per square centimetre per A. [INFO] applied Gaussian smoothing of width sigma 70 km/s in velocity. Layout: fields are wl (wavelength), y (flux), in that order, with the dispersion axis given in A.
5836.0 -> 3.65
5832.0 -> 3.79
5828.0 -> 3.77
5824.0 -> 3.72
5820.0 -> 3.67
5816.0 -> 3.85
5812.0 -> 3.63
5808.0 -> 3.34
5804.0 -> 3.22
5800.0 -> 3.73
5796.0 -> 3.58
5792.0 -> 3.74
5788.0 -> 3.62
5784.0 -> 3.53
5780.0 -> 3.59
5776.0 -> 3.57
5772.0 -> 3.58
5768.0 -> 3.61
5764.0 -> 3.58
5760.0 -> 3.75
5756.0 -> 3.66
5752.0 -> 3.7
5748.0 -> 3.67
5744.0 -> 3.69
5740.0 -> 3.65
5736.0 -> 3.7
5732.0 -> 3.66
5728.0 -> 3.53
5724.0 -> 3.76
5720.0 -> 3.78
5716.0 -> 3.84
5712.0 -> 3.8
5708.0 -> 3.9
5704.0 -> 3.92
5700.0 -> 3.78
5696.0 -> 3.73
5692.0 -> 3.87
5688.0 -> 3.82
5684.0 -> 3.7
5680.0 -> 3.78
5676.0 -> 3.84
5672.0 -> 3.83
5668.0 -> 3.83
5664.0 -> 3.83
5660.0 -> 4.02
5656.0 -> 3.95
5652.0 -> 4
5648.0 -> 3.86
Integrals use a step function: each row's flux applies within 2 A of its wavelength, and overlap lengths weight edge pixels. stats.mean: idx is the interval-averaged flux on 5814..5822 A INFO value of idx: 3.76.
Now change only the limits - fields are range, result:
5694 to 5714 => 3.83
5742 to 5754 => 3.69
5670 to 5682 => 3.82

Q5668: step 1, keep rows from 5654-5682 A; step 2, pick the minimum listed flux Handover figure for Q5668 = 3.78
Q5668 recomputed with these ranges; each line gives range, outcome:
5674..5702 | 3.7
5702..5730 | 3.53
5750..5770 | 3.58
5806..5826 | 3.34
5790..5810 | 3.22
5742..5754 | 3.67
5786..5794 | 3.62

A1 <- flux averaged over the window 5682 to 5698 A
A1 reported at 3.78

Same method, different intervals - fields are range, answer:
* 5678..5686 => 3.74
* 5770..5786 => 3.57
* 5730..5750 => 3.67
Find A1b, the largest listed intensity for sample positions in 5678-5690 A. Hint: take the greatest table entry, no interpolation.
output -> 3.82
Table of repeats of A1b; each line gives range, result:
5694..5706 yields 3.92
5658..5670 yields 4.02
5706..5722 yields 3.9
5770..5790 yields 3.62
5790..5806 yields 3.74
